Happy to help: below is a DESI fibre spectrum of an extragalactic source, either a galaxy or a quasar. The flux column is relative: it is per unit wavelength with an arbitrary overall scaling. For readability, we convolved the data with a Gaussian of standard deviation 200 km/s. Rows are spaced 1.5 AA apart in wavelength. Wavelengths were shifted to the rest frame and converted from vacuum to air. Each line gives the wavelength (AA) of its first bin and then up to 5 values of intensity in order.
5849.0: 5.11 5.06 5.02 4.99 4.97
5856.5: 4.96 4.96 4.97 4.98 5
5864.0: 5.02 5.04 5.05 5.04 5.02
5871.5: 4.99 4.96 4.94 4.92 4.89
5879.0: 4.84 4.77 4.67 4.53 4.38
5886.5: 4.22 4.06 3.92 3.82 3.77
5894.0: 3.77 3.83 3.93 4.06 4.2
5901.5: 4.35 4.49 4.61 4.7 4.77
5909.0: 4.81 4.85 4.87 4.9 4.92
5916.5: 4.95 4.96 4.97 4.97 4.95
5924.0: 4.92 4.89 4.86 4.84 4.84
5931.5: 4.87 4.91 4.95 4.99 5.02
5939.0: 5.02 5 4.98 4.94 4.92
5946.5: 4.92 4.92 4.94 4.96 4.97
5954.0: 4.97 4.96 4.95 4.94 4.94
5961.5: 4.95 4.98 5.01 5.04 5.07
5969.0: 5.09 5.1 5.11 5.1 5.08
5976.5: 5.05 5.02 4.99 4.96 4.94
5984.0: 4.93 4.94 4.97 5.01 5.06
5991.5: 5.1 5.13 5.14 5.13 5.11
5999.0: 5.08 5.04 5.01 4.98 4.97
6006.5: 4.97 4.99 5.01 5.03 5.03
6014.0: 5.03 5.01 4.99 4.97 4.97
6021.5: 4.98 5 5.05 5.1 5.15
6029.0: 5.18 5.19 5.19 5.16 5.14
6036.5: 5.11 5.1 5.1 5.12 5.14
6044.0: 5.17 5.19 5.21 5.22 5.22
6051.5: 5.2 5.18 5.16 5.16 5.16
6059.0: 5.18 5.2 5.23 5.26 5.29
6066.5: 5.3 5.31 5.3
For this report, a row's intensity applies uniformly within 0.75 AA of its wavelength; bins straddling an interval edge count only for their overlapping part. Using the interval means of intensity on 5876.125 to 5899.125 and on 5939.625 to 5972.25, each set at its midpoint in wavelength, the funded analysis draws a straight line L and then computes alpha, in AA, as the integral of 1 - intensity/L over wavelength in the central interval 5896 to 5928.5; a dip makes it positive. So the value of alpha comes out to -1.4 AA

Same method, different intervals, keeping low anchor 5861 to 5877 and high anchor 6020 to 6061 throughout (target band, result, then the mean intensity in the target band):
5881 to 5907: 4.2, 4.21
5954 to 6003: 0.6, 5.03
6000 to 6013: 0.3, 5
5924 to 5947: 0.6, 4.93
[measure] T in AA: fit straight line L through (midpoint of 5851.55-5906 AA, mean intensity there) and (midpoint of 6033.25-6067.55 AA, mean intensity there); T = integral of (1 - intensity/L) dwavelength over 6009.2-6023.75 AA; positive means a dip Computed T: 0.2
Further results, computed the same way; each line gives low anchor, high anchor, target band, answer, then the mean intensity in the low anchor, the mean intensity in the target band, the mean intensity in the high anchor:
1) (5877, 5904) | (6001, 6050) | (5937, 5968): -2.3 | 4.25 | 4.97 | 5.08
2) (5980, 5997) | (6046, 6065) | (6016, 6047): 0.2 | 5.03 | 5.1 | 5.2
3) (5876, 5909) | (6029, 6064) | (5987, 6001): -0.6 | 4.34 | 5.08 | 5.17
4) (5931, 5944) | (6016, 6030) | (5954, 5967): 0.0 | 4.97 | 4.97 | 5.05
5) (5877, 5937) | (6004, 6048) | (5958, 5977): -0.8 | 4.6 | 5.04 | 5.08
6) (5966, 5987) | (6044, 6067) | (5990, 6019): 0.3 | 5.03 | 5.04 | 5.21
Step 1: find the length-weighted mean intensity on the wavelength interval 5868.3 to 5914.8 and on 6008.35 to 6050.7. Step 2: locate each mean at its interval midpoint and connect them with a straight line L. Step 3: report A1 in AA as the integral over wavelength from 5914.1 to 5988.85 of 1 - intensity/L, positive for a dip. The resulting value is -3.2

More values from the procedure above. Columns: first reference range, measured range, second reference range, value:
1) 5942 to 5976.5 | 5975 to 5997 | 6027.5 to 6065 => 0.1 AA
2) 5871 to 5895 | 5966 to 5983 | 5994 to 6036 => -0.6 AA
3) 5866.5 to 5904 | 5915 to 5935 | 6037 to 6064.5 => -1.2 AA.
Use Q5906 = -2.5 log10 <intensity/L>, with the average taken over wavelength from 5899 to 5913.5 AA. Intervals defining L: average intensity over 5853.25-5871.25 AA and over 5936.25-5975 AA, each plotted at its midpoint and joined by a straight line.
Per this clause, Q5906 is 0.08 mag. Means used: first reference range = 5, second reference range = 4.99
